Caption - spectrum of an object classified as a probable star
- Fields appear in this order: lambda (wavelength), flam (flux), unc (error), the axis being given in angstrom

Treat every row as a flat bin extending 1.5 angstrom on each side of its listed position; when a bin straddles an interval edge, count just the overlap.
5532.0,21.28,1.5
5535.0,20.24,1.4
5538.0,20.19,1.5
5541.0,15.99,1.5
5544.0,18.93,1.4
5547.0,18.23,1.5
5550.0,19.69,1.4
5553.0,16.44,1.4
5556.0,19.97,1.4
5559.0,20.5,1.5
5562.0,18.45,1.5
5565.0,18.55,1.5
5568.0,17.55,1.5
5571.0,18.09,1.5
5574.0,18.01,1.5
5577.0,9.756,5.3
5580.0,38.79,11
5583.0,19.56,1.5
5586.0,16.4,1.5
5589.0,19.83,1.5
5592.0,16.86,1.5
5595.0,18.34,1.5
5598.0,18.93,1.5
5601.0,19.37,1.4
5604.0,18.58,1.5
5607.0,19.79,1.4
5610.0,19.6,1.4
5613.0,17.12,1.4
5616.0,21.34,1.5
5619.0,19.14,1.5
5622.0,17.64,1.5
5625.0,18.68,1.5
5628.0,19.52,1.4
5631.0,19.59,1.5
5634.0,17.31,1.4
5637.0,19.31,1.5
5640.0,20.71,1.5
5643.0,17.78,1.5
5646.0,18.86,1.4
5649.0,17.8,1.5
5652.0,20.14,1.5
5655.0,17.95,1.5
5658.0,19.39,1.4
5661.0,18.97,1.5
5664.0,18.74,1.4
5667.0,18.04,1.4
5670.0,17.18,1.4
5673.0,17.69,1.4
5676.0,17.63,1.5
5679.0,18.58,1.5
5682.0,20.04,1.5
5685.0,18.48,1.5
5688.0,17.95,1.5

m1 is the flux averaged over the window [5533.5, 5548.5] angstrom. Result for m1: 18.7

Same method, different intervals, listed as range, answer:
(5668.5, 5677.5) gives 17.5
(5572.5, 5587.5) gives 20.5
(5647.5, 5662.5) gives 18.9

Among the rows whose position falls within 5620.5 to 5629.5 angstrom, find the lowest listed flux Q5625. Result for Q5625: 17.64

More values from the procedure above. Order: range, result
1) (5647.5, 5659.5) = 17.8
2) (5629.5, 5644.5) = 17.31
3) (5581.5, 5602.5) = 16.4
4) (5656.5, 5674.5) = 17.18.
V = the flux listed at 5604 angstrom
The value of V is 18.58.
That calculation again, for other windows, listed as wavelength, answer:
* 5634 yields 17.31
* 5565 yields 18.55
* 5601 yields 19.37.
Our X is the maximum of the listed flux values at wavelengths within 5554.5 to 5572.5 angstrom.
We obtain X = 20.5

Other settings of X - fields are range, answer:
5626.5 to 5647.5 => 20.71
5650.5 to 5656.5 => 20.14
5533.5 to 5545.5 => 20.24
